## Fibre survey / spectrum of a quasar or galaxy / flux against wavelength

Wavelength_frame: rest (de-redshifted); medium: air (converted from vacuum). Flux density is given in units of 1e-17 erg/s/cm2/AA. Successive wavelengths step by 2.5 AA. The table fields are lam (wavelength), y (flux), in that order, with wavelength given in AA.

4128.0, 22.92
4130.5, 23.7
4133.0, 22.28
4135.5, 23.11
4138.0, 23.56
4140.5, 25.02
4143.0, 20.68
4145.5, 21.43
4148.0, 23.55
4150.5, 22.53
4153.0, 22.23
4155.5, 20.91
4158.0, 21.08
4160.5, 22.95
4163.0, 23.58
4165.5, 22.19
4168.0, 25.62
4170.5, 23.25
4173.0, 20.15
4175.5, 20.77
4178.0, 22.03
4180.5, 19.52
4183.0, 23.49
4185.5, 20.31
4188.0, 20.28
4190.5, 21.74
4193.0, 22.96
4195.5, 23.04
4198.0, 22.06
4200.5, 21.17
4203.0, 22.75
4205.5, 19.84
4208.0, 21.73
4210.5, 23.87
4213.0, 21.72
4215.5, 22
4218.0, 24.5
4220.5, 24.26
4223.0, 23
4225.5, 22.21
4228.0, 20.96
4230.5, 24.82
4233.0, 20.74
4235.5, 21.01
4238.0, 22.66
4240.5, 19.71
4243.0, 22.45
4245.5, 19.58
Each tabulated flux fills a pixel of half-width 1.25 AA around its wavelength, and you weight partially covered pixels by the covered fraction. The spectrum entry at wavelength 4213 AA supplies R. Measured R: 21.72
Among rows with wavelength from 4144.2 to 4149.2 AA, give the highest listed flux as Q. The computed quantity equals 23.55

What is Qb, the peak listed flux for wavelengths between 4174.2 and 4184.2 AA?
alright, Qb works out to 23.49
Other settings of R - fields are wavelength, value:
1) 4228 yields 20.96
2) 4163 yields 23.58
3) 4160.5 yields 22.95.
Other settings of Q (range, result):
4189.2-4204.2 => 23.04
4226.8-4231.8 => 24.82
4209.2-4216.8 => 23.87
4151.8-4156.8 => 22.23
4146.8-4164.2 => 23.58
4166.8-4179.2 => 25.62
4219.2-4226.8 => 24.26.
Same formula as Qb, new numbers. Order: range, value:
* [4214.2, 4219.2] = 24.5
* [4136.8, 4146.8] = 25.02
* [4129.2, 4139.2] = 23.7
